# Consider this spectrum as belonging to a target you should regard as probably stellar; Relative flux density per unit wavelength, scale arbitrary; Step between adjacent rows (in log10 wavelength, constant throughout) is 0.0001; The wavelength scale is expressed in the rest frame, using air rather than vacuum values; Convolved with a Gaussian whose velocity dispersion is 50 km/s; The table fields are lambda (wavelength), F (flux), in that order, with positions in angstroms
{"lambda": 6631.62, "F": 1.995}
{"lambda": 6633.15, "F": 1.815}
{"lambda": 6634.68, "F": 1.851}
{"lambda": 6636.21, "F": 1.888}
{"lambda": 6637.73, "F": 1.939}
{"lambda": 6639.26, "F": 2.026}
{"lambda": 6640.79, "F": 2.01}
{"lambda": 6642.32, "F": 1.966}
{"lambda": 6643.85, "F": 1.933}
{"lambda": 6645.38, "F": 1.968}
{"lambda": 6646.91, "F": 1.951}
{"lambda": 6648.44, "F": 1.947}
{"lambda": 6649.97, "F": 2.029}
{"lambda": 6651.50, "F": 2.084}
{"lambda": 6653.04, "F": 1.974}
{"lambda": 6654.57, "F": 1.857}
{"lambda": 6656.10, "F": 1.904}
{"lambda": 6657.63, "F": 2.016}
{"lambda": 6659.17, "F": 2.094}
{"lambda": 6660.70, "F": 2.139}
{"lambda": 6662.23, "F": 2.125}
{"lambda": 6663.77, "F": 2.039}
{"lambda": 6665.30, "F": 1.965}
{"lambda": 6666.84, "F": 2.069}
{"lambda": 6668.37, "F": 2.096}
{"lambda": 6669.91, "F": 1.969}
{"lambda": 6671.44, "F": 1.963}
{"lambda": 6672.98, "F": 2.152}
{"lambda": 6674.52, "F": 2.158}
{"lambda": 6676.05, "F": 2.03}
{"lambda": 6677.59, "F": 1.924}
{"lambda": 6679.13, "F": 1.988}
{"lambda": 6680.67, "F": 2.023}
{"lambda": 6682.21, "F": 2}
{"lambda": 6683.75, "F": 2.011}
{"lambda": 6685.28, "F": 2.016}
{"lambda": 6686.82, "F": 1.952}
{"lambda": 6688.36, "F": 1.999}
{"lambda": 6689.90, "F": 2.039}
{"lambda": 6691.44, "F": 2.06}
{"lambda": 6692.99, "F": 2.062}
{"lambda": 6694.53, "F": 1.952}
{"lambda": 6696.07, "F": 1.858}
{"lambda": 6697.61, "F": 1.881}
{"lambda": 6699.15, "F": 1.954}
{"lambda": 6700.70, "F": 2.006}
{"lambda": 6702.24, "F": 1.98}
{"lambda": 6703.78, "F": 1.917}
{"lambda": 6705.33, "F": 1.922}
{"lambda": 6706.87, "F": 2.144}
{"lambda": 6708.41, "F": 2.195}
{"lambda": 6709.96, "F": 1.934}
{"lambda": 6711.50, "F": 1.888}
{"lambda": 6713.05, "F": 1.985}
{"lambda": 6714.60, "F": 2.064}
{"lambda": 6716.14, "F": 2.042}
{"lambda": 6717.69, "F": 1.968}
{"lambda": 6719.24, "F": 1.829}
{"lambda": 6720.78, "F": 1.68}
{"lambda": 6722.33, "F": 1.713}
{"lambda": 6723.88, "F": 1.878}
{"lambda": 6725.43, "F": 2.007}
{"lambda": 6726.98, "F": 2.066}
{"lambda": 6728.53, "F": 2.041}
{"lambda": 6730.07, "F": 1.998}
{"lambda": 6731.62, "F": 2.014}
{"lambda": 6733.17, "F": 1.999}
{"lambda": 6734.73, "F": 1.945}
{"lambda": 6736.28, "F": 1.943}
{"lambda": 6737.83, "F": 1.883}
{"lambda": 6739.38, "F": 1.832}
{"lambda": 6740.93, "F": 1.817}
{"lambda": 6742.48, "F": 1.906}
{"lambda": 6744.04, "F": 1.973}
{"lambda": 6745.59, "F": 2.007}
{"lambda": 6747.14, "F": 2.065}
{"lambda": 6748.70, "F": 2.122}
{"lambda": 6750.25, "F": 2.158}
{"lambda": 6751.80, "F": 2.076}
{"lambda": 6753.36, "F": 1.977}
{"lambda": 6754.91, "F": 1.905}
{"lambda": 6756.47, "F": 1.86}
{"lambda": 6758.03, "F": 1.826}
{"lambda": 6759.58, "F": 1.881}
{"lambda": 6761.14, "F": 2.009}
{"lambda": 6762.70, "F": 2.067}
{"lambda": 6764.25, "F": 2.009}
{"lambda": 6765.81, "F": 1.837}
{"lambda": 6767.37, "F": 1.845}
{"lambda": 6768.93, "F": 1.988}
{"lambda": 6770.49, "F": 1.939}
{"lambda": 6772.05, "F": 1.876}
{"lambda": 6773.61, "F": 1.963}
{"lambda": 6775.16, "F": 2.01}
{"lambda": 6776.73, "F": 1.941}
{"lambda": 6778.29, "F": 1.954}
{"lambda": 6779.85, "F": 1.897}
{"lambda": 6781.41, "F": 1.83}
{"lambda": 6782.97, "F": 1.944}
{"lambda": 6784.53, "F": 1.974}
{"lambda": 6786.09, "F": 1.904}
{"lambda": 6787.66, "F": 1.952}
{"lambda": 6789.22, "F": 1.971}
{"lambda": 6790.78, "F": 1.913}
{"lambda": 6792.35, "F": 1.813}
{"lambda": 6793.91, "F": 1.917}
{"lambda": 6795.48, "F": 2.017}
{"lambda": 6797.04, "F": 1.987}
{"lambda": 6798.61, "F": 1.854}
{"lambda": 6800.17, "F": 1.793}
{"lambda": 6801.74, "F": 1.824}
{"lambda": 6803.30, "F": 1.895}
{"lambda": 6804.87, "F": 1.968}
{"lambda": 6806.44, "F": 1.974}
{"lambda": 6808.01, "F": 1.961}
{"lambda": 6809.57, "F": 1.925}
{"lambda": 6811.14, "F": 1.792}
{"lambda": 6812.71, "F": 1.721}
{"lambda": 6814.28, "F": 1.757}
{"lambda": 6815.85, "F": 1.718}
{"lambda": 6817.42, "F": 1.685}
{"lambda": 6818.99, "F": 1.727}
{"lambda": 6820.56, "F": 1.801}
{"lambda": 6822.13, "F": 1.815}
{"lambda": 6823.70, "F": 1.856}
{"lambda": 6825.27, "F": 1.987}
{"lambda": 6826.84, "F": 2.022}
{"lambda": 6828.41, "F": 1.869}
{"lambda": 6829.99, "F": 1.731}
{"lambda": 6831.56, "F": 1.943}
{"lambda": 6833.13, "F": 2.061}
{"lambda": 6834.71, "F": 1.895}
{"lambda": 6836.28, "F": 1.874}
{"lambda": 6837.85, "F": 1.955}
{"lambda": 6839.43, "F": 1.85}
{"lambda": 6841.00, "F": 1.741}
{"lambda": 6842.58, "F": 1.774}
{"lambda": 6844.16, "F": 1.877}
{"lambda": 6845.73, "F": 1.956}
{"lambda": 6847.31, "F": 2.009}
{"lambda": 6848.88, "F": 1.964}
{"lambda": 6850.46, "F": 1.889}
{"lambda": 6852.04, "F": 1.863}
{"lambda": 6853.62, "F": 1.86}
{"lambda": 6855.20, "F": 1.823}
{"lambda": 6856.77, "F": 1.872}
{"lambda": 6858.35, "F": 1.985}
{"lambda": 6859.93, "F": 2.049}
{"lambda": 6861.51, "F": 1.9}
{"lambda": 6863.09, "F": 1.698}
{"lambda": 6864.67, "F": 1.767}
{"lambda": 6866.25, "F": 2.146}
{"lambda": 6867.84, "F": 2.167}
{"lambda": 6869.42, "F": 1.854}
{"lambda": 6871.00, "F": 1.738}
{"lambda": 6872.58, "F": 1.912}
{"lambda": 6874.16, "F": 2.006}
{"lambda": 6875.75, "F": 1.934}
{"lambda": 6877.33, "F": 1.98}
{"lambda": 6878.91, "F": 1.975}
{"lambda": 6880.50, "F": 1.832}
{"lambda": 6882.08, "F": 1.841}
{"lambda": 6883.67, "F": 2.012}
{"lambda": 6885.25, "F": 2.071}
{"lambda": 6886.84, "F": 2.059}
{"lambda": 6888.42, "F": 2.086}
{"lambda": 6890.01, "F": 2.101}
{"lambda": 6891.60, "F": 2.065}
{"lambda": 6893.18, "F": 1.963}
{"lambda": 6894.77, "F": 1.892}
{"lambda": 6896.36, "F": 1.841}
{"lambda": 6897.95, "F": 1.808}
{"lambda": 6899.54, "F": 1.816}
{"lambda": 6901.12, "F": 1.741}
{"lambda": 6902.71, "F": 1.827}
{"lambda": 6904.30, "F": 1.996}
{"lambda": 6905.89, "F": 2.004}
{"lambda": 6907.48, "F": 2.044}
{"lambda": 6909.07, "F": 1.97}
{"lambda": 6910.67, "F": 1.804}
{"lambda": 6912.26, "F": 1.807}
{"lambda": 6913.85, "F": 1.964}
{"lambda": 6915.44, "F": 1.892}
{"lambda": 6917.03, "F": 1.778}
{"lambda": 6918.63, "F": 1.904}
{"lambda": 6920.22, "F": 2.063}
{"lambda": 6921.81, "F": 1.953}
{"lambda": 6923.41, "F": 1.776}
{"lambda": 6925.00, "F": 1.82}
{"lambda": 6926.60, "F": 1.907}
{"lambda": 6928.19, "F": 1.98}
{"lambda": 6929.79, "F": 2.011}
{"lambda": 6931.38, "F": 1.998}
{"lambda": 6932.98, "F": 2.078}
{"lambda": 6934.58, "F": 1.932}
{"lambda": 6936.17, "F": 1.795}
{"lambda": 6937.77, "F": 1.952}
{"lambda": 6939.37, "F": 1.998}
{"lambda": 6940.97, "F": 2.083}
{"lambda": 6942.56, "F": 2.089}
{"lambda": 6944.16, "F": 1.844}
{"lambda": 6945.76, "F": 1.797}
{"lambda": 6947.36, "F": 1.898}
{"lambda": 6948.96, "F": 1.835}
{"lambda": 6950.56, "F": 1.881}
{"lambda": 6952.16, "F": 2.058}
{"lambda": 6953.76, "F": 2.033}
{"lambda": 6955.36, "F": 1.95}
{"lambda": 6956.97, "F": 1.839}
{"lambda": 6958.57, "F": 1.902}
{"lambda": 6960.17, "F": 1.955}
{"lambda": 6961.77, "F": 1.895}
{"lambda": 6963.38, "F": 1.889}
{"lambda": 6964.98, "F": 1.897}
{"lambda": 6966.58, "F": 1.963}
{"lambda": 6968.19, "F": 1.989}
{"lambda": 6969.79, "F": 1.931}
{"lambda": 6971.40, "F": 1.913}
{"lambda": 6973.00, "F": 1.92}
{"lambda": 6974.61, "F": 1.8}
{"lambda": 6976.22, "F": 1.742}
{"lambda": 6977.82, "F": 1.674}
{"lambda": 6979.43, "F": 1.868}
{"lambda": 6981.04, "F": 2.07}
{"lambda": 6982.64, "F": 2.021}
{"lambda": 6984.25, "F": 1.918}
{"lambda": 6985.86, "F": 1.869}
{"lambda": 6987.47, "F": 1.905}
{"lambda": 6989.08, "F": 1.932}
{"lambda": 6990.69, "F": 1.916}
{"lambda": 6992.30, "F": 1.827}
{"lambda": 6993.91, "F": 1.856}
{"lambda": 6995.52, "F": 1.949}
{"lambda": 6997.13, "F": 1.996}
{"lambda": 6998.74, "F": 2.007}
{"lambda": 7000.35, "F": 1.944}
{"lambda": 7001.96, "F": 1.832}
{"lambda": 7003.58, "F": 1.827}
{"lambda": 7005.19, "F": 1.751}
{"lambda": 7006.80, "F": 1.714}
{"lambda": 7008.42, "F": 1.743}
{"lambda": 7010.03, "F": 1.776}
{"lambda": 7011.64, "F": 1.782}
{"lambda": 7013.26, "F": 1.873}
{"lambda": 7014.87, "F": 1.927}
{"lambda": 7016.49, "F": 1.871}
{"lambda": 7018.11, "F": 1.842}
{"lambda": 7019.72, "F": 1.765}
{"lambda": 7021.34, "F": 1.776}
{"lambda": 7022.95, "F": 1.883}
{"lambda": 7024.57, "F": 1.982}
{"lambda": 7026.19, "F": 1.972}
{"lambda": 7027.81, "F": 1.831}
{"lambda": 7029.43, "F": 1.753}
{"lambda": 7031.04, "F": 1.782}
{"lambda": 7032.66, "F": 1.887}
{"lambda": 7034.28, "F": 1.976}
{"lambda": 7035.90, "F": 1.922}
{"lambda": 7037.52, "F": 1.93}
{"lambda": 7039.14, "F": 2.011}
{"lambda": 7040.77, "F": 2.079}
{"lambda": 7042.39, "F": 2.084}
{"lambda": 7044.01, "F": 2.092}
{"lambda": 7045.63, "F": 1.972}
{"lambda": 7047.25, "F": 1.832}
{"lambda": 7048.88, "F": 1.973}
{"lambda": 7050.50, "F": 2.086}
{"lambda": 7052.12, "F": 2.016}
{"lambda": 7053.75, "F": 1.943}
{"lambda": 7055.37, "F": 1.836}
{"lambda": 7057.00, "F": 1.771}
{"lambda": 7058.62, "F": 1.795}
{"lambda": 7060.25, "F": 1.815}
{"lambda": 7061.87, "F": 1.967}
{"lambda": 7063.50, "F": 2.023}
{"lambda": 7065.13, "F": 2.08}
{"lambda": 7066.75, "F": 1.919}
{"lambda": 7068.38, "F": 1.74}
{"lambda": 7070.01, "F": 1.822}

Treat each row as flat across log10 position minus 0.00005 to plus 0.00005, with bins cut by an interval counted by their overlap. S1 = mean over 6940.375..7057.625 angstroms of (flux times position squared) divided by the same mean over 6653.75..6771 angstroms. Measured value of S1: 1.05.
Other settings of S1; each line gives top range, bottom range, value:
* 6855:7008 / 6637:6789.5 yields 1.04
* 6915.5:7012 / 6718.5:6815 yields 1.05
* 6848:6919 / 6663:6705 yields 1.02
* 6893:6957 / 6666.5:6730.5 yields 1.03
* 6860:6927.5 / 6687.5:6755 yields 1.03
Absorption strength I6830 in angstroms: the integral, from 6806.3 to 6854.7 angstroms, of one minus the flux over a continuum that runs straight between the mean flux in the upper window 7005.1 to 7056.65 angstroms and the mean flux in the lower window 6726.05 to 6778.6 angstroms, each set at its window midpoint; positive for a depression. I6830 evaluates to 2.0 angstroms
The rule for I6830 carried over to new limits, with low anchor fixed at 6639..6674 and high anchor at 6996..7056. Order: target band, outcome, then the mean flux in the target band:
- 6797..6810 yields 0.4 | 1.9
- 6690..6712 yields 0.2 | 1.99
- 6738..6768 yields 0.4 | 1.96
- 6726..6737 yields -0.1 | 2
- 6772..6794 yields 0.5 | 1.93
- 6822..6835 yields 0.3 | 1.91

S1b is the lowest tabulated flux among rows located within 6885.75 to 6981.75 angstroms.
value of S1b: 1.674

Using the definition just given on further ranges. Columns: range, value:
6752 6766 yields 1.826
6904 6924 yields 1.776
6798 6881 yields 1.685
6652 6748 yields 1.68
